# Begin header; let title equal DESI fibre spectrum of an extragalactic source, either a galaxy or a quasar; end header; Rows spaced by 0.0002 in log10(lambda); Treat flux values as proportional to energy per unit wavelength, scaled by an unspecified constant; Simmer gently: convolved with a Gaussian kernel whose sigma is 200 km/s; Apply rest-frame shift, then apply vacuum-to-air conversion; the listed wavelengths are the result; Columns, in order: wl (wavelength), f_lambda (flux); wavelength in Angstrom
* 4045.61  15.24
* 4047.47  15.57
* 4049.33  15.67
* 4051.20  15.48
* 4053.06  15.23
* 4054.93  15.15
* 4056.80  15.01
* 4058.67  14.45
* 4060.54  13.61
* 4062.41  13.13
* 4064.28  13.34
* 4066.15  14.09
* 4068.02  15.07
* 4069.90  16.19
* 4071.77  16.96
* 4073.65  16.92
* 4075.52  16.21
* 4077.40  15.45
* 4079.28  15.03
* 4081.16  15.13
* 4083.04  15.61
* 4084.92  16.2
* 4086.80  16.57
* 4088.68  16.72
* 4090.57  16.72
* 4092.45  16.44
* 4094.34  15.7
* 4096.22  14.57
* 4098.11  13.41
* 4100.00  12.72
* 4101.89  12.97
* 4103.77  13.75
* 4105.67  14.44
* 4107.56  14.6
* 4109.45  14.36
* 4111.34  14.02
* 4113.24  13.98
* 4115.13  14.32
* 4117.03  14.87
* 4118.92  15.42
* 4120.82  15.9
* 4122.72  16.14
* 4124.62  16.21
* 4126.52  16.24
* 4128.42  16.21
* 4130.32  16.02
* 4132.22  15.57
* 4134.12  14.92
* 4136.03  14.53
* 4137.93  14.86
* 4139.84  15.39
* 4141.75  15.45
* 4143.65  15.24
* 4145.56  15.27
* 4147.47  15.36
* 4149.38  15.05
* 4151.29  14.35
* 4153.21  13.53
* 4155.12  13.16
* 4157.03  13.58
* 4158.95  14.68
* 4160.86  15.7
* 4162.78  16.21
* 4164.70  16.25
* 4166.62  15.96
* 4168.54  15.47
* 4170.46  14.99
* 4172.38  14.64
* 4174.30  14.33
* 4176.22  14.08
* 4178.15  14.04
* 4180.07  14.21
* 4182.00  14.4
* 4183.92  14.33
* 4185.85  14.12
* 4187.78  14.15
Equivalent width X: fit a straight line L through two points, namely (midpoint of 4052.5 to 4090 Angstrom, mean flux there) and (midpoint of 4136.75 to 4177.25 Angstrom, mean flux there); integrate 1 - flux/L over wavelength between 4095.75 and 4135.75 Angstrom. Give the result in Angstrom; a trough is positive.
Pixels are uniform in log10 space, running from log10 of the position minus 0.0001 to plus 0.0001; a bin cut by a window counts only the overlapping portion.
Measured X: 0.84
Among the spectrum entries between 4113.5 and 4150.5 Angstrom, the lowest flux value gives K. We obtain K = 14.32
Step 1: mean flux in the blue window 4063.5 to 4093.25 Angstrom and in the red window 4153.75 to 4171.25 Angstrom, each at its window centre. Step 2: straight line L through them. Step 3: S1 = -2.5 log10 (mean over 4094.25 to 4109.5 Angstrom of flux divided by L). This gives 0.12 mag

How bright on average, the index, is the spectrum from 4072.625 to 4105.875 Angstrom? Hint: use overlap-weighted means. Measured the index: 15.3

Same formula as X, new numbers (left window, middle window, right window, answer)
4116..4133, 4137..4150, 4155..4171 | 0.2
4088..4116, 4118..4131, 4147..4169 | -1.2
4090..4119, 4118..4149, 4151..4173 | -1.8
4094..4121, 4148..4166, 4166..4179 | -0.1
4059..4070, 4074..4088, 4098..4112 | -1.8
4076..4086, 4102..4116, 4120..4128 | 1.6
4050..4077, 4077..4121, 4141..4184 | 0.1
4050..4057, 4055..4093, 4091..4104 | -1.6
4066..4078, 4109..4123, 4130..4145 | 0.6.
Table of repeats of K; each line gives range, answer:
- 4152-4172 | 13.16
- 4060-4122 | 12.72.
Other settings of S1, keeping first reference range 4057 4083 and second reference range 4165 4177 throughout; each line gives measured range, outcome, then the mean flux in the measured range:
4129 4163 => 0.01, 14.9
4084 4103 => -0.01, 15.2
